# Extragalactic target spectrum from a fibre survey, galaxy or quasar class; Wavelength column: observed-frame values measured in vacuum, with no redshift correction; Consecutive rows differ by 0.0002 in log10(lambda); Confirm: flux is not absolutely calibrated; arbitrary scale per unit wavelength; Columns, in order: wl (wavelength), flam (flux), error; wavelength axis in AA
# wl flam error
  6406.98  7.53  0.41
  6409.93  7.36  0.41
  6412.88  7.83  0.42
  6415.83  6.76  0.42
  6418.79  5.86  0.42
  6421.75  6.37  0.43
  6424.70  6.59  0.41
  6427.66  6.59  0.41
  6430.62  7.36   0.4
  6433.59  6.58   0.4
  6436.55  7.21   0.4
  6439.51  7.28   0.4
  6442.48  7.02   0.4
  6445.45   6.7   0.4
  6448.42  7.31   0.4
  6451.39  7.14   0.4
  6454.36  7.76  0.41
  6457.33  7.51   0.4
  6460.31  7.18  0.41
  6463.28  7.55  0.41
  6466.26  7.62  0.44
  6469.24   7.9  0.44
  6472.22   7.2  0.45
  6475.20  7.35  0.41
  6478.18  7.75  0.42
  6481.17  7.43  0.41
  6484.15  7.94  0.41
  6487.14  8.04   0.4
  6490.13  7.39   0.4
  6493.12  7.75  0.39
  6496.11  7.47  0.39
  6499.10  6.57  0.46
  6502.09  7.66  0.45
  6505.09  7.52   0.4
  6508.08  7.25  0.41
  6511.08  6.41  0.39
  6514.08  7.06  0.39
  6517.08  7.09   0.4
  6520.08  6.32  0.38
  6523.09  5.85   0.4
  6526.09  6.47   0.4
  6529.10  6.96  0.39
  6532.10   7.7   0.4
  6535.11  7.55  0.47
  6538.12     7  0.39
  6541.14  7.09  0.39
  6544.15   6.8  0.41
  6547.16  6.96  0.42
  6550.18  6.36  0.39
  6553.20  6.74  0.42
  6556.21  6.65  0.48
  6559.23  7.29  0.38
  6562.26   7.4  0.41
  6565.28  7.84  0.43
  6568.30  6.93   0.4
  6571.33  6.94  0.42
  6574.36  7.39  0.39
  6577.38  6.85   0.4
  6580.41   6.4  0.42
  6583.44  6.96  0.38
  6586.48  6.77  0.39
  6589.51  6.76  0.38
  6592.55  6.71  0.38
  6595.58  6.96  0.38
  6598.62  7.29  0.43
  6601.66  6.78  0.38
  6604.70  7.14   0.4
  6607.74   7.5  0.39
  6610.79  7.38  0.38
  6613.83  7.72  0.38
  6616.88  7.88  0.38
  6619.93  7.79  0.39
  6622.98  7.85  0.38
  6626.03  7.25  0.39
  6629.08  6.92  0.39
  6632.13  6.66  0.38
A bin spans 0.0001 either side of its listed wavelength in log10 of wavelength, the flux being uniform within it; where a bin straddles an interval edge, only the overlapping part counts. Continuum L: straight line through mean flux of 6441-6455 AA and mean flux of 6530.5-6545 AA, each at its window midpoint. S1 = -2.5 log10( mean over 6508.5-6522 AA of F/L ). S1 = 0.08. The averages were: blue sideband 7.15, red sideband 7.25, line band 6.73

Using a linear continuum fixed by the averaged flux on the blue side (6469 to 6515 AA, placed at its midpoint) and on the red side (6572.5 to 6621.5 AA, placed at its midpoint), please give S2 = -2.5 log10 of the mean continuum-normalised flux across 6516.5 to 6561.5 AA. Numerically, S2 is 0.066 mag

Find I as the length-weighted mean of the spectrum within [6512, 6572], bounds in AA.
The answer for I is 6.94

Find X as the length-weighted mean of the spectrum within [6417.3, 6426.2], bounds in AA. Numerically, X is 6.27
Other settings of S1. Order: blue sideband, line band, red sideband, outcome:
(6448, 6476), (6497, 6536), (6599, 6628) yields 0.08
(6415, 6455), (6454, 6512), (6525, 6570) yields -0.08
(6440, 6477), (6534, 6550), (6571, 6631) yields 0.04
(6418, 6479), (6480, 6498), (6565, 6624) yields -0.07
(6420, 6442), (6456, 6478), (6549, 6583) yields -0.09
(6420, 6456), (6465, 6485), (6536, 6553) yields -0.10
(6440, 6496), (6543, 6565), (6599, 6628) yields 0.08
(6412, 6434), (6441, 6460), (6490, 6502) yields -0.04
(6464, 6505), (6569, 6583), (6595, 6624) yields 0.08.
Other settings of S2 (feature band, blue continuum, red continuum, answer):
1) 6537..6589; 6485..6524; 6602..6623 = 0.06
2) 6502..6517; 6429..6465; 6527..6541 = 0.02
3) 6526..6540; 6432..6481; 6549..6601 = -0.02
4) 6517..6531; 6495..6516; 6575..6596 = 0.09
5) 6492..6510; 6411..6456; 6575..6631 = -0.05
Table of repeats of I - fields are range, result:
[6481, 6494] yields 7.74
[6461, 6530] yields 7.24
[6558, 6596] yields 7.01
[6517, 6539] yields 6.85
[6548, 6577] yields 7.05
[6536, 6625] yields 7.11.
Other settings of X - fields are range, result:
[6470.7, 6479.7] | 7.43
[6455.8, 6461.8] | 7.35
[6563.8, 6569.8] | 7.39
